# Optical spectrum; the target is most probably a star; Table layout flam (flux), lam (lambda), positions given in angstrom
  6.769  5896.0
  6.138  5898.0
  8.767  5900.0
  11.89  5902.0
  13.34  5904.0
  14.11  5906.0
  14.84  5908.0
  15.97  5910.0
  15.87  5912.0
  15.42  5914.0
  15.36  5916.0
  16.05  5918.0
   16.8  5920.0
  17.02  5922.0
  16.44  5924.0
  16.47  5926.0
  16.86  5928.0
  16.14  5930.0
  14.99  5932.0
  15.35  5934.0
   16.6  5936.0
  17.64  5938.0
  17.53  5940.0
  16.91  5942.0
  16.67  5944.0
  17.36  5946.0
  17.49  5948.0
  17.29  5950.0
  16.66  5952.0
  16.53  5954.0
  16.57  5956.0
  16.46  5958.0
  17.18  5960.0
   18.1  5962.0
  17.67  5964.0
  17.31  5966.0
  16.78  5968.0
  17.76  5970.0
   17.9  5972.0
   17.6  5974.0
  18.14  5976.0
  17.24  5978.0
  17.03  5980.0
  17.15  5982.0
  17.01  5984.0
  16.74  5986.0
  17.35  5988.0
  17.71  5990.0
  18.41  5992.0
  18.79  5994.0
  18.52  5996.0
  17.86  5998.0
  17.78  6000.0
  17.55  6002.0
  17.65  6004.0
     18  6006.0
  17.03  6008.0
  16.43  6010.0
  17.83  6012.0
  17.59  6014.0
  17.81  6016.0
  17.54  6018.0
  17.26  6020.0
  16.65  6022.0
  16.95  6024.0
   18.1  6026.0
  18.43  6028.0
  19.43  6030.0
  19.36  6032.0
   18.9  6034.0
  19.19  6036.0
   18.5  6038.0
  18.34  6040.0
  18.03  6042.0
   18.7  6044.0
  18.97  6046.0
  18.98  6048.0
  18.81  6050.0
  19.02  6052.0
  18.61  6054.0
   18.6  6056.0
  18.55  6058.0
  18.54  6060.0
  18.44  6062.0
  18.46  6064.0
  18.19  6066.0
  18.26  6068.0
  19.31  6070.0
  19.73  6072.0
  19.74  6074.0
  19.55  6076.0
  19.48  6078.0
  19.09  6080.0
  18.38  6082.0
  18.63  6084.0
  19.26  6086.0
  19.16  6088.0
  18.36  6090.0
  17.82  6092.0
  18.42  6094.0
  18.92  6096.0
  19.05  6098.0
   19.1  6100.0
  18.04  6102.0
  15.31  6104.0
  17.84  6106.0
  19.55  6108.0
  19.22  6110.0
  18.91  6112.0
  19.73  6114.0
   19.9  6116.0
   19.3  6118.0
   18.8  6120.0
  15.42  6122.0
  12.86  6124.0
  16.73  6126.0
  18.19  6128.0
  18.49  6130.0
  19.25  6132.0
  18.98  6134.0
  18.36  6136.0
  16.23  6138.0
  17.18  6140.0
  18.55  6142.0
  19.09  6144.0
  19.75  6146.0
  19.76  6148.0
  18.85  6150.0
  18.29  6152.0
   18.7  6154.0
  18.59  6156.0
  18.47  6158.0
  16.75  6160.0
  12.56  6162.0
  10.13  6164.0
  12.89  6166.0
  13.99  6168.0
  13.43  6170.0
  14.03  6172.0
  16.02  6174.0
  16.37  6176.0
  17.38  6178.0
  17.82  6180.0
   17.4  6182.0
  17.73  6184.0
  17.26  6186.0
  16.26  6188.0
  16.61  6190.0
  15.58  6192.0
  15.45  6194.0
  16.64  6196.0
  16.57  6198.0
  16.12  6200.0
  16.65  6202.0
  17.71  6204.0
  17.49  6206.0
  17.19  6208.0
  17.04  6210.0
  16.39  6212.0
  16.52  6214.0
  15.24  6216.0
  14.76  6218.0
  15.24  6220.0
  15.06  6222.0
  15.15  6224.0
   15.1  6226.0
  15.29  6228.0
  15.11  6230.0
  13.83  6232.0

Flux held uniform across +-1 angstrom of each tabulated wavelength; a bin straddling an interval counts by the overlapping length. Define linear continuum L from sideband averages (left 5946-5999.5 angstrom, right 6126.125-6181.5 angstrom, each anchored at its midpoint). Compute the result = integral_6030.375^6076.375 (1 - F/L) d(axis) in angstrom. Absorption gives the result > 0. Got -4.2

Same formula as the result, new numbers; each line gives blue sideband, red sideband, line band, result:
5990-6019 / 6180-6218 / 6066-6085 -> -1.89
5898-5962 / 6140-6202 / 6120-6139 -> -0.94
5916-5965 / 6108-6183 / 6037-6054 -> -1.67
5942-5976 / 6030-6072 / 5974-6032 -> 0.88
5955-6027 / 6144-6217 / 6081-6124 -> -3.75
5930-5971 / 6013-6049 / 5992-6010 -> -0.09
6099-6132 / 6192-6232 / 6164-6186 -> 1.59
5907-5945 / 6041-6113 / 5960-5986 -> -0.64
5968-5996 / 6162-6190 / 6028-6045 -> -1.81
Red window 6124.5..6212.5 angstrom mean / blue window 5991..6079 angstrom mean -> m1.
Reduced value 0.9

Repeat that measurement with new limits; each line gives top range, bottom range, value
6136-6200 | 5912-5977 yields 0.99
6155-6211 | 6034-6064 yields 0.86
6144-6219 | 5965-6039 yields 0.93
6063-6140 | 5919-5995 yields 1.08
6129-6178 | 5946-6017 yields 0.97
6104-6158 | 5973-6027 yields 1.04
